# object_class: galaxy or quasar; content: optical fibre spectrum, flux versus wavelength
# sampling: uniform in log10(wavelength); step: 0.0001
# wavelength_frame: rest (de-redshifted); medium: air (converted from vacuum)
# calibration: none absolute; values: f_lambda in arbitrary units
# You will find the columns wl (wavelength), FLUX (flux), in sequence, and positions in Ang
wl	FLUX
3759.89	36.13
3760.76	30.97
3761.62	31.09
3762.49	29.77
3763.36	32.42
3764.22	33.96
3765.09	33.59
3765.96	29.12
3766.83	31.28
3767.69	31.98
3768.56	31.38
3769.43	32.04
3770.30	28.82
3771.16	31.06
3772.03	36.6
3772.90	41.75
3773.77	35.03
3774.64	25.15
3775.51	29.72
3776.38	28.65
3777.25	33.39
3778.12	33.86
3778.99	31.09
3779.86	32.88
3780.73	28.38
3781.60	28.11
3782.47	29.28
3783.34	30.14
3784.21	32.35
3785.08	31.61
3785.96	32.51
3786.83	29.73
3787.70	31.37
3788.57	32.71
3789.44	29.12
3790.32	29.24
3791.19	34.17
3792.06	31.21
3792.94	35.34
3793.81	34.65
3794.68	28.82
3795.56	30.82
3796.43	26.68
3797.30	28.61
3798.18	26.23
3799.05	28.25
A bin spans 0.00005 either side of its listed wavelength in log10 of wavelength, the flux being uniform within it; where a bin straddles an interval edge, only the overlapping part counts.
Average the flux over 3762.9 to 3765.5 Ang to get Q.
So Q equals 33.3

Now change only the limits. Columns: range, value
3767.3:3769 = 31.6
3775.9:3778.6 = 31.9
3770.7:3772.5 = 34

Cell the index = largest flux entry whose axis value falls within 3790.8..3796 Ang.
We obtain 35.34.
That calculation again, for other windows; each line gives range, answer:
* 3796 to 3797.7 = 28.61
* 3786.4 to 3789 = 32.71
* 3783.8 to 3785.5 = 32.35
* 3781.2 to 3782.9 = 29.28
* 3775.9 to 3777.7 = 33.39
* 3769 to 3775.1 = 41.75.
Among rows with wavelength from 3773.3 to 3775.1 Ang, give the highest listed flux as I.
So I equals 35.03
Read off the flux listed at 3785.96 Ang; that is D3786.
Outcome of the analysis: 32.51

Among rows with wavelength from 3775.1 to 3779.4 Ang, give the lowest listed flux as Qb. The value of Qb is 28.65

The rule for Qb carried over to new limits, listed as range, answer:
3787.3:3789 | 31.37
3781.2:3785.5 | 28.11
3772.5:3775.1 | 25.15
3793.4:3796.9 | 26.68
